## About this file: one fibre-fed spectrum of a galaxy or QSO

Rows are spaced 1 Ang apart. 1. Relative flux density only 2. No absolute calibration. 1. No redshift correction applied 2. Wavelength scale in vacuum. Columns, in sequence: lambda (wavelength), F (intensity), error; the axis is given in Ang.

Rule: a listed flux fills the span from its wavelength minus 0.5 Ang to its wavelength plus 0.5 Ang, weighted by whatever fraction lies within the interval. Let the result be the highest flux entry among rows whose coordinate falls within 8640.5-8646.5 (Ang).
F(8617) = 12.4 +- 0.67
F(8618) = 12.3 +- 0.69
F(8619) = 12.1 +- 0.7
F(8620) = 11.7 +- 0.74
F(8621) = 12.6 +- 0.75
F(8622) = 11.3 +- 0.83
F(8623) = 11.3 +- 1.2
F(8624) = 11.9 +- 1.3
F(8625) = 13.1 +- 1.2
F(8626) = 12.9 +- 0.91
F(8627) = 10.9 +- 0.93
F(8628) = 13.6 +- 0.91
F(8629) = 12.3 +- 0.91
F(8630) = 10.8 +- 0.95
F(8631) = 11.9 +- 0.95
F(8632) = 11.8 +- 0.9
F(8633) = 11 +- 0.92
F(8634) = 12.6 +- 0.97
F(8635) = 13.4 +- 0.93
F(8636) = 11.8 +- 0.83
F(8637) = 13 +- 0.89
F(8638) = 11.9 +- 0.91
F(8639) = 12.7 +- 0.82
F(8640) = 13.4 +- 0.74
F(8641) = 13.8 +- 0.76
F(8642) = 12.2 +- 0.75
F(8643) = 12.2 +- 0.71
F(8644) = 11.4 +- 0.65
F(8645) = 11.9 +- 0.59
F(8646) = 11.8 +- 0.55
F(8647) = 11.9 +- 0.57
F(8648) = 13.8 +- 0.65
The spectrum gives 13.8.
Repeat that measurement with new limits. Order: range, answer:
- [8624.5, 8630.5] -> 13.6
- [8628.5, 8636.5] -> 13.4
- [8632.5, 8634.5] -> 12.6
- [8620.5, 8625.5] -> 13.1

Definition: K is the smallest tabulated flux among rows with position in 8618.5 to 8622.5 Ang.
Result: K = 11.3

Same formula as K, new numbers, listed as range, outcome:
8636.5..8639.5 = 11.9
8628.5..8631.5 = 10.8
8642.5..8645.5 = 11.4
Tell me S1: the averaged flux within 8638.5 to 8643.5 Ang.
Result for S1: 12.9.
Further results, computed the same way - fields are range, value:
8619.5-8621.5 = 12.1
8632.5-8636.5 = 12.2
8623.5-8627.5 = 12.2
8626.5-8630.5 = 11.9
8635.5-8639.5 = 12.3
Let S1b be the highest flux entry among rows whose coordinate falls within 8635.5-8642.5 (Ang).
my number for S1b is 13.8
